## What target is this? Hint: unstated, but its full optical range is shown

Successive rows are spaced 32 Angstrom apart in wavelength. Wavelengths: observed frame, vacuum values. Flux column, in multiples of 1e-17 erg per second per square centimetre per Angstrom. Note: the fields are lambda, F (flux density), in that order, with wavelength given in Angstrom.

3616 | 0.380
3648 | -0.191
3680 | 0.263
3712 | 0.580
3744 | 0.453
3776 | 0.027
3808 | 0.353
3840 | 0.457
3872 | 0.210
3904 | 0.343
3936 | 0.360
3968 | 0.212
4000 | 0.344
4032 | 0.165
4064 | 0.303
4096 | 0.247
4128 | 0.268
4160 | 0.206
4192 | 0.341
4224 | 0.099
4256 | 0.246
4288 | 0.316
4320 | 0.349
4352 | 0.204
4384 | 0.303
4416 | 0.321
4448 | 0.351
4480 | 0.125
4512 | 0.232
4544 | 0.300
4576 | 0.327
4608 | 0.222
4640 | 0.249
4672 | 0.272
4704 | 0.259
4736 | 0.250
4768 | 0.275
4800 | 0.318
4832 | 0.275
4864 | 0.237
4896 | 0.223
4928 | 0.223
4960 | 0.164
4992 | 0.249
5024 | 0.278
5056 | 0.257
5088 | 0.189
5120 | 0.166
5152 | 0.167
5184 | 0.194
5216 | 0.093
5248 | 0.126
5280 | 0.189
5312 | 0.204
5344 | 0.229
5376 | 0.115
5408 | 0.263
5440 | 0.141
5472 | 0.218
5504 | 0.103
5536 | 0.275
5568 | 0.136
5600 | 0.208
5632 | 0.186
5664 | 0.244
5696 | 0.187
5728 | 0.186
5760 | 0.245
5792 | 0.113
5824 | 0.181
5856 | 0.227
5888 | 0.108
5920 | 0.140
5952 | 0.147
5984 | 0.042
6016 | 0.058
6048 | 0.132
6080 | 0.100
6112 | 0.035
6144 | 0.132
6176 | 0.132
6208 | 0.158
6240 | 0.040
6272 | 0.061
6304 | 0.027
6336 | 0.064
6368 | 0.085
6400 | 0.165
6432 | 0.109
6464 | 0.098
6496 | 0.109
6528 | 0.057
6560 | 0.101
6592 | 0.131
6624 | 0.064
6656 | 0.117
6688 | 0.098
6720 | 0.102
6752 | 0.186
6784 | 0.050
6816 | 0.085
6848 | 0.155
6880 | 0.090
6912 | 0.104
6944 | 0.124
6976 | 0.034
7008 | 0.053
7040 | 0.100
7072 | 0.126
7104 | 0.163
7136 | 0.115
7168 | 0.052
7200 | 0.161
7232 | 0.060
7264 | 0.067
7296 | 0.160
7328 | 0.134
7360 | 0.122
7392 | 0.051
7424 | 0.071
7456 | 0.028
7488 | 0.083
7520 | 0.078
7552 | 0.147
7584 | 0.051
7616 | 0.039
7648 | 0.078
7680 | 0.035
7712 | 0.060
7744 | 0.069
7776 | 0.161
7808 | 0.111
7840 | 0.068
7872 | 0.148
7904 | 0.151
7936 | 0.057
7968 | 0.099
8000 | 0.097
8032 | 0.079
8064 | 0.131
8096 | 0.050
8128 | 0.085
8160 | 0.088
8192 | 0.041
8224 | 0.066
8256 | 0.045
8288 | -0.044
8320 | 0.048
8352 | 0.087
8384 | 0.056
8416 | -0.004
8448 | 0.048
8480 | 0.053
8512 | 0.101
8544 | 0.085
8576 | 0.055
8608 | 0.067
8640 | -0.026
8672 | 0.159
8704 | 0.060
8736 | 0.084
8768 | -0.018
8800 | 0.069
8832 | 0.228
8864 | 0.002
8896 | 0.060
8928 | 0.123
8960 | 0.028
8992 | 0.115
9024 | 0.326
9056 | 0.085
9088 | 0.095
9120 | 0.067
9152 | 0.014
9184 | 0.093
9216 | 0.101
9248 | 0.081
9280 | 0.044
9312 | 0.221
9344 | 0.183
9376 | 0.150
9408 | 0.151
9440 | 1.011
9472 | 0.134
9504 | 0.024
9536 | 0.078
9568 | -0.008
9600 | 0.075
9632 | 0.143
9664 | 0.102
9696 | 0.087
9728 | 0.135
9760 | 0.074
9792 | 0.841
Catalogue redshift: 1.42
